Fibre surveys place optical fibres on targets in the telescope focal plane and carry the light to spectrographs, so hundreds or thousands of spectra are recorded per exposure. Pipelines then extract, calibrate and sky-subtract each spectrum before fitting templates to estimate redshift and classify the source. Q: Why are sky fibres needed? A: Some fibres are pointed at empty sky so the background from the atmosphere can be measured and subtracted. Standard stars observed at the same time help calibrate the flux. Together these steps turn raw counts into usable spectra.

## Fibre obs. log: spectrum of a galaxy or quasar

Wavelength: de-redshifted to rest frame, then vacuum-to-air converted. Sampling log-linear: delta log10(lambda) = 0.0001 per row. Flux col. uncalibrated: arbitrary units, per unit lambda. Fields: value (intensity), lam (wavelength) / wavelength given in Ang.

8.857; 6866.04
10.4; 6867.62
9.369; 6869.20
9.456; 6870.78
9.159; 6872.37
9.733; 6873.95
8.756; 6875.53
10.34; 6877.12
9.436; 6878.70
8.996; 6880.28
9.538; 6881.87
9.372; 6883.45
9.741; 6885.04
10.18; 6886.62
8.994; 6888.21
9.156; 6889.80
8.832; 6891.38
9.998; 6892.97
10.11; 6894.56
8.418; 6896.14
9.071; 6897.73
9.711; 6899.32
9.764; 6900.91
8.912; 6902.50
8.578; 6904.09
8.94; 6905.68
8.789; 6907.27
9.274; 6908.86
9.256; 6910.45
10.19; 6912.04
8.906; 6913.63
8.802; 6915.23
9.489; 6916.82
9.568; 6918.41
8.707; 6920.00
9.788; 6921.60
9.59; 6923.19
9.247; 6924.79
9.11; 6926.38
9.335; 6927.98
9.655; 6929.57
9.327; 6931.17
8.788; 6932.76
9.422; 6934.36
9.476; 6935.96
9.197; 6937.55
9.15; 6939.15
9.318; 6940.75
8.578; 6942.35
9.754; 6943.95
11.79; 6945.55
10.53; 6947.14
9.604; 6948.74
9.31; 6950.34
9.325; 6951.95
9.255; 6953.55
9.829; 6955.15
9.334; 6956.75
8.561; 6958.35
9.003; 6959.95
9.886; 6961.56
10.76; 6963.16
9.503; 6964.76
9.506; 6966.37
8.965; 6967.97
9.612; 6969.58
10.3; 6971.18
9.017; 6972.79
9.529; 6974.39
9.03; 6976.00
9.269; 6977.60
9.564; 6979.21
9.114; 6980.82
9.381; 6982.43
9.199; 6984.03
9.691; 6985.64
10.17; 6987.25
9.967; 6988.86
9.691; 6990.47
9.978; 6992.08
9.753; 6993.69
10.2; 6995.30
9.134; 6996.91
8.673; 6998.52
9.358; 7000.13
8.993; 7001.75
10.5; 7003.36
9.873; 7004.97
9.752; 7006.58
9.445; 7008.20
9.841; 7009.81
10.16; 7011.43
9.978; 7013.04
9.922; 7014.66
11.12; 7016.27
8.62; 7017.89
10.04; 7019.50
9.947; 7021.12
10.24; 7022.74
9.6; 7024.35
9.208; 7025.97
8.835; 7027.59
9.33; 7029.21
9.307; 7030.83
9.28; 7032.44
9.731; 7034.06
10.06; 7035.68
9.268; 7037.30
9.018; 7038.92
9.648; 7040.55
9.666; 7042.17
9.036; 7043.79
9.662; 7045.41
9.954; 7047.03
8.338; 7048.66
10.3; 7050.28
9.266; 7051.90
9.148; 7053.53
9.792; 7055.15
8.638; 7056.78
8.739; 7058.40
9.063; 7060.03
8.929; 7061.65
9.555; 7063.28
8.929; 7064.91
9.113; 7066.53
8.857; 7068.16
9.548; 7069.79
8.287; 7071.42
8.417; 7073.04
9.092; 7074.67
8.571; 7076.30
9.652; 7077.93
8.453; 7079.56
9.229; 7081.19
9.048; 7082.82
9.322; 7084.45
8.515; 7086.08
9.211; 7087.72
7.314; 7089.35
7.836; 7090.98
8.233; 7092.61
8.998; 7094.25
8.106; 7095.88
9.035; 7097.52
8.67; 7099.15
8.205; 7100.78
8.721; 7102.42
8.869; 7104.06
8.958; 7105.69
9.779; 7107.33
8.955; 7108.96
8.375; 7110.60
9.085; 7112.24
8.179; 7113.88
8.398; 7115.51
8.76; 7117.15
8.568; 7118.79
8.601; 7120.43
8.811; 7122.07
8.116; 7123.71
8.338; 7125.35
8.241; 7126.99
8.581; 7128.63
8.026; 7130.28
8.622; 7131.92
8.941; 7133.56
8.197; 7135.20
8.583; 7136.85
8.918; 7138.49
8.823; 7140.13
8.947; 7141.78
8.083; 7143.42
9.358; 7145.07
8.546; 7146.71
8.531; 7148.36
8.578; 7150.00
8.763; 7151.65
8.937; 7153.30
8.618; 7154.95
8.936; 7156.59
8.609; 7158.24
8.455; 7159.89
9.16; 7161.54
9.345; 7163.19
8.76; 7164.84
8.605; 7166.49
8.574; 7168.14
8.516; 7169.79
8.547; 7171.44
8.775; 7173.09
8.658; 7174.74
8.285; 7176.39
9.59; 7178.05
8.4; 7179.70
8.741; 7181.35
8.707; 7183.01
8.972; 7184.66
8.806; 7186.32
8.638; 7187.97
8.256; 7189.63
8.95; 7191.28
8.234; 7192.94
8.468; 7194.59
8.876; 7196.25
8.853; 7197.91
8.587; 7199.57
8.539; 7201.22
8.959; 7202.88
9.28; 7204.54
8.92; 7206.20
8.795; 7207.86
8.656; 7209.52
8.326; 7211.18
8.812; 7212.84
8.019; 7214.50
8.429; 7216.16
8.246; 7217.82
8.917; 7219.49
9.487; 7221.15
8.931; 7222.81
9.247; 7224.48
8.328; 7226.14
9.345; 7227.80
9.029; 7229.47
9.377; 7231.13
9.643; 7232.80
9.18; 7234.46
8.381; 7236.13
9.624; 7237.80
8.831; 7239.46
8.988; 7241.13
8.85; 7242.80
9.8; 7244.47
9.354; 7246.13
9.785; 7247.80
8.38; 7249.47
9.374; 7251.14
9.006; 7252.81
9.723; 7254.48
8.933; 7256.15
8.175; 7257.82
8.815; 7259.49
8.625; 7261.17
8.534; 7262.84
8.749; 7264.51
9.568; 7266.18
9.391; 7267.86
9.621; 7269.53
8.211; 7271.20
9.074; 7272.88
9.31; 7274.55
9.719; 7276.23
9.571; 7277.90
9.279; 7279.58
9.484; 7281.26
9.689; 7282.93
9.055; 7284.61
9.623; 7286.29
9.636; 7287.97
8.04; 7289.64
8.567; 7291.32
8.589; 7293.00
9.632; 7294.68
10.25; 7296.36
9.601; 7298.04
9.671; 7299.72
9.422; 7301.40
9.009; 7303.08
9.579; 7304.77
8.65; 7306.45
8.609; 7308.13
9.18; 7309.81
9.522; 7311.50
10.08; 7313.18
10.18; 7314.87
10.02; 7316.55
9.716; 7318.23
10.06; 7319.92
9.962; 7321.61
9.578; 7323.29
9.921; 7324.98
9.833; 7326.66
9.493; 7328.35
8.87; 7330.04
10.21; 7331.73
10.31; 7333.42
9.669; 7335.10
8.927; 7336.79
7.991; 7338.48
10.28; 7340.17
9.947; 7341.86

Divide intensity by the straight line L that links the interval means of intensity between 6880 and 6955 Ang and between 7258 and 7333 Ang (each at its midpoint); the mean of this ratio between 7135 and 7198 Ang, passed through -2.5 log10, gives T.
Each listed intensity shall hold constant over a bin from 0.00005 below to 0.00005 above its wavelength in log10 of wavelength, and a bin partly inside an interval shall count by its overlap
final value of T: 0.08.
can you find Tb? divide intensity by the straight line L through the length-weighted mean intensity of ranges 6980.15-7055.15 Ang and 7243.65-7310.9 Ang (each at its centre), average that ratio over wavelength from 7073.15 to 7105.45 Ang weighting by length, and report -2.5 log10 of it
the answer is 0.10 mag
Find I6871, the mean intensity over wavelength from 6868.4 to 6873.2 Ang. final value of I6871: 9.33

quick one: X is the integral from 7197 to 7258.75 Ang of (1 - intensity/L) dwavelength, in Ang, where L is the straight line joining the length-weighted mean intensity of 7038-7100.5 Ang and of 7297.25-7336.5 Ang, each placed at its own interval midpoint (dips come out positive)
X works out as 2.8 Ang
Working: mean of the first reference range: 8.97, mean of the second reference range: 9.61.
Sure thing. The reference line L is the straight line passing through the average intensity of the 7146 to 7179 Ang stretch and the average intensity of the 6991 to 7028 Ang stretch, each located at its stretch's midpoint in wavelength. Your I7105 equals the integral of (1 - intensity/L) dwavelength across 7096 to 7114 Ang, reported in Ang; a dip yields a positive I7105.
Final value 0.6 Ang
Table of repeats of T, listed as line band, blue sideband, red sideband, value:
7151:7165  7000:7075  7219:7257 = 0.051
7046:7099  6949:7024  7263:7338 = 0.075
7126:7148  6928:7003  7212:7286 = 0.079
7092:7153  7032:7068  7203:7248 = 0.065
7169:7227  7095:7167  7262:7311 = 0.025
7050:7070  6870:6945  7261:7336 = 0.021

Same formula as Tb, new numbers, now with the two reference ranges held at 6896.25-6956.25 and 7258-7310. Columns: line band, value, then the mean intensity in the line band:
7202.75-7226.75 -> 0.06 mag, 8.75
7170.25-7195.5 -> 0.07 mag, 8.67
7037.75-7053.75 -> -0.01 mag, 9.41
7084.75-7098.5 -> 0.10 mag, 8.44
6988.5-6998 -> -0.05 mag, 9.75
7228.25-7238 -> 0.00 mag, 9.18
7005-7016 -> -0.07 mag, 9.91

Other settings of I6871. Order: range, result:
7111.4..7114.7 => 8.64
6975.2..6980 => 9.29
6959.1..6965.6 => 9.77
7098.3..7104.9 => 8.63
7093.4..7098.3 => 8.69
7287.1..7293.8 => 8.72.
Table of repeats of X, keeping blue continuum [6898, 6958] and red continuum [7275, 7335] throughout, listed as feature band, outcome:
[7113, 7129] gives 1.7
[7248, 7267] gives 1.1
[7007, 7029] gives -0.8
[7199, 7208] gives 0.6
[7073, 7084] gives 0.5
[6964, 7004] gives -0.5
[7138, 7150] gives 0.9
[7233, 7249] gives 0.5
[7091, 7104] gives 1.2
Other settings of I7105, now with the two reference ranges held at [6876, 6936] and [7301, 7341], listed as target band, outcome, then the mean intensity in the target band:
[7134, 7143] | 0.7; 8.68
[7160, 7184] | 1.8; 8.75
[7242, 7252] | 0.3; 9.26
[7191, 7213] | 1.8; 8.72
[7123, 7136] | 1.5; 8.39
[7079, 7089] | 0.6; 8.9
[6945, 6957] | -0.6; 9.86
